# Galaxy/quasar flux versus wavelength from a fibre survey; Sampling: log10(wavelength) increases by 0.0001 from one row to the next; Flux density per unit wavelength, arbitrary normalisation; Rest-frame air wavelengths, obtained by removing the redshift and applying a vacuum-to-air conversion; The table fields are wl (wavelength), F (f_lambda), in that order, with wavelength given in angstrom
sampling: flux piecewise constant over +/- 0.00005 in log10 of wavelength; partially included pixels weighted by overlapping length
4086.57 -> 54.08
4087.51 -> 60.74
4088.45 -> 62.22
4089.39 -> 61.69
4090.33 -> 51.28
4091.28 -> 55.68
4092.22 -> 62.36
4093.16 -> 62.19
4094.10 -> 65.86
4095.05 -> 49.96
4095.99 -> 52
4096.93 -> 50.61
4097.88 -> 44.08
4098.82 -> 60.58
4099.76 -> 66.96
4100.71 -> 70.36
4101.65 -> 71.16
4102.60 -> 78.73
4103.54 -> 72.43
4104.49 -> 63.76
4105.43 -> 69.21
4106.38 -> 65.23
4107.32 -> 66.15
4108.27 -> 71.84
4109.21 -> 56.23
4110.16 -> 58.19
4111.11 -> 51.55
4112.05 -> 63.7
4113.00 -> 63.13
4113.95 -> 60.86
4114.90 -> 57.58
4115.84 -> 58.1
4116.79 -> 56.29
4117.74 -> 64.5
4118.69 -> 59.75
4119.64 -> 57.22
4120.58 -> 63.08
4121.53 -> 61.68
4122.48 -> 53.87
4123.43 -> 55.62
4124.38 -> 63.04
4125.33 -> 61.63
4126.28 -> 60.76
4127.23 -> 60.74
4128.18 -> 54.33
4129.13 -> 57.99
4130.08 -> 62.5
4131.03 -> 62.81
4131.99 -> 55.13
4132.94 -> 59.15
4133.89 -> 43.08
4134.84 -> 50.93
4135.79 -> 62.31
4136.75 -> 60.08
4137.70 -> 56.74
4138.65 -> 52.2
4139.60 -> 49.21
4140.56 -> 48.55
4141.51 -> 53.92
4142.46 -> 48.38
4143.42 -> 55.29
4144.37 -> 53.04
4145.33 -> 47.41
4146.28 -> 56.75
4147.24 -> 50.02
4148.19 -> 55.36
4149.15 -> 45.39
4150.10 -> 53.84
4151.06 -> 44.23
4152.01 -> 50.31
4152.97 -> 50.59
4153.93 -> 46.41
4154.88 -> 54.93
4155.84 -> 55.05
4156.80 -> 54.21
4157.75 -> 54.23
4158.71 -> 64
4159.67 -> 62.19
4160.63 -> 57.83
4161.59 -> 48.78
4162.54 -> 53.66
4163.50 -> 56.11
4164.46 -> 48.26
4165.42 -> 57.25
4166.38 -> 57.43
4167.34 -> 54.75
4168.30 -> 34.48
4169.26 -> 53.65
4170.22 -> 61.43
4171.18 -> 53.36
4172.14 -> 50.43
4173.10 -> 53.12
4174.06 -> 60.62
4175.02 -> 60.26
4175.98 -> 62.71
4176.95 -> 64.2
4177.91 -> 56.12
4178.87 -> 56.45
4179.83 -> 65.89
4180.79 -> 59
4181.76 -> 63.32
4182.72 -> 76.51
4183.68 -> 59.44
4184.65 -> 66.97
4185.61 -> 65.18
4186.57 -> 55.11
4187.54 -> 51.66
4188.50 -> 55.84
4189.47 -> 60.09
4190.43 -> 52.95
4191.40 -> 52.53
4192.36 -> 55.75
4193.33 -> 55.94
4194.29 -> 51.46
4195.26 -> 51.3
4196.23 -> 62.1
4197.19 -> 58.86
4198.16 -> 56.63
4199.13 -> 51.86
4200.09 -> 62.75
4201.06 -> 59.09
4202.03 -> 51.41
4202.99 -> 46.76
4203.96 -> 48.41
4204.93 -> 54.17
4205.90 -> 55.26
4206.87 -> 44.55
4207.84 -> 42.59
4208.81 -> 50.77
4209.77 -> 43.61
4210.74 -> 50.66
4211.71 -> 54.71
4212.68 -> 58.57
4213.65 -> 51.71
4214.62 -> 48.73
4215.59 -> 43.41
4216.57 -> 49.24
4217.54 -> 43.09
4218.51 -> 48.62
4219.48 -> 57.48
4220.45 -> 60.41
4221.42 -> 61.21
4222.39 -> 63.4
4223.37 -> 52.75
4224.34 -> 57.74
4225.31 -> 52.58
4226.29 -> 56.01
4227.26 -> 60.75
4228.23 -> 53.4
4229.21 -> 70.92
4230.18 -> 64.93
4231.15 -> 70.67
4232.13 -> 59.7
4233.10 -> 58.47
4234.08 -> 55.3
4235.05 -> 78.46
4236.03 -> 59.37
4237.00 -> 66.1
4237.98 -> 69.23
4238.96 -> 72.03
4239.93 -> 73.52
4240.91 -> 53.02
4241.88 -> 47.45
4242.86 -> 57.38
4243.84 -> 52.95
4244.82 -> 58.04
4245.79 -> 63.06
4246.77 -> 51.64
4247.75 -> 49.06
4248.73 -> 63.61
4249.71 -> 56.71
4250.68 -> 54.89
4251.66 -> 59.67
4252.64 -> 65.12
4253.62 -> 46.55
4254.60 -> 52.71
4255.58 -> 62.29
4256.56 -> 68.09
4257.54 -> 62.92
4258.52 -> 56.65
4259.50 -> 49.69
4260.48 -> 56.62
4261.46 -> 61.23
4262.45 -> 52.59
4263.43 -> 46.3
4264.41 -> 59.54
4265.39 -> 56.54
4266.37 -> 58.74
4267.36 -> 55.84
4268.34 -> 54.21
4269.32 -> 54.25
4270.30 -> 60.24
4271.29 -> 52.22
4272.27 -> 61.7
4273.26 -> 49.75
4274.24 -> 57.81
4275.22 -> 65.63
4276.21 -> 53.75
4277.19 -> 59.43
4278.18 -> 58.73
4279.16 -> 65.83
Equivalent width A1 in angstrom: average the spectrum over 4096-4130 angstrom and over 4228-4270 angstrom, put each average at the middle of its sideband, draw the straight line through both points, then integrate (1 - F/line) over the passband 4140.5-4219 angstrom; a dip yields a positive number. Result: 7.9 angstrom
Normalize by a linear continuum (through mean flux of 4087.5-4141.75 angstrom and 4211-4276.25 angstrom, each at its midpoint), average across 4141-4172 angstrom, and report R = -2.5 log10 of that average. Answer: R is 0.12 mag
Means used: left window 59.5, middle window 52.9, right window 57.6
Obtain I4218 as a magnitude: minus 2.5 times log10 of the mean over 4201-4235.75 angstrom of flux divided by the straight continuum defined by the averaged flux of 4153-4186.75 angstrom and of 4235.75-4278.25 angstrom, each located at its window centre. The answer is 0.05 mag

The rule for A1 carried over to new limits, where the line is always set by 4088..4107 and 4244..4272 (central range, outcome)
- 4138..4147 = 1.30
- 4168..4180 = 0.60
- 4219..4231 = -0.38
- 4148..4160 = 1.42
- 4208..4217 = 1.29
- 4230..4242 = -1.41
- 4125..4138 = 0.66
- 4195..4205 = 0.62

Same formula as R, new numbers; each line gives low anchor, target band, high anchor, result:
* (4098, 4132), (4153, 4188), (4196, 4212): -0.02 mag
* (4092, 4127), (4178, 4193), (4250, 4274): -0.01 mag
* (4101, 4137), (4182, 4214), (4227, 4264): 0.09 mag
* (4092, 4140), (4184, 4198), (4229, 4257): 0.06 mag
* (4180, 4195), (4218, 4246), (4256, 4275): -0.05 mag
